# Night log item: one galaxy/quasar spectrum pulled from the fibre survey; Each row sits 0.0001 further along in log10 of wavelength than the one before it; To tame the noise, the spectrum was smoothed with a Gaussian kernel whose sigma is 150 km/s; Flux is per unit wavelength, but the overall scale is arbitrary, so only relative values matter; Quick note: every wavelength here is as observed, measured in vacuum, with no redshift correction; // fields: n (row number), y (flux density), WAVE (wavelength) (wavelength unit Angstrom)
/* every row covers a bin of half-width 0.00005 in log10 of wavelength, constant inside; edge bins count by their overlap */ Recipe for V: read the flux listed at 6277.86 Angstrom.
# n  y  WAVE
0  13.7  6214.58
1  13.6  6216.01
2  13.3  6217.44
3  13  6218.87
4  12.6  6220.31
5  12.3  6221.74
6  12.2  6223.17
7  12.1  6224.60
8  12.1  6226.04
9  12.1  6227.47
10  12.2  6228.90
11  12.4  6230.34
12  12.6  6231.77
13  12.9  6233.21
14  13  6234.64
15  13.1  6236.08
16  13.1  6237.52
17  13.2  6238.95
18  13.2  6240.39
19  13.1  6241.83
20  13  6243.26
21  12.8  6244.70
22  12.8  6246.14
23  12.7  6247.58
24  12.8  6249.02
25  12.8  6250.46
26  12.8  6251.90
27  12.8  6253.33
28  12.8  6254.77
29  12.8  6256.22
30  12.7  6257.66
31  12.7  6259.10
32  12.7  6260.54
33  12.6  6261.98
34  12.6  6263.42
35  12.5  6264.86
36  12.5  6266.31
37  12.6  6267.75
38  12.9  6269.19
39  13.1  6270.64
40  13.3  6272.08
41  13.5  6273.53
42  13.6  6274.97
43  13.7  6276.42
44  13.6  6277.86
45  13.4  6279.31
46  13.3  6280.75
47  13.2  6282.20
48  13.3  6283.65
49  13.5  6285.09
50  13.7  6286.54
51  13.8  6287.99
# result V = 13.6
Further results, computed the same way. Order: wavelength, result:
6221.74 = 12.3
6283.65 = 13.3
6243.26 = 13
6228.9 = 12.2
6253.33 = 12.8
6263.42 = 12.6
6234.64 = 13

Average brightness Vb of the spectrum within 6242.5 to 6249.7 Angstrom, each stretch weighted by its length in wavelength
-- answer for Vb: 12.8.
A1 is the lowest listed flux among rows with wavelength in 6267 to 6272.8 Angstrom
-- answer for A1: 12.6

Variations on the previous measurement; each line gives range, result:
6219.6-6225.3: 12.1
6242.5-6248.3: 12.7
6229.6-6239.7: 12.4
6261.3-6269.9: 12.5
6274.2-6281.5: 13.3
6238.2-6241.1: 13.2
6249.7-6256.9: 12.8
